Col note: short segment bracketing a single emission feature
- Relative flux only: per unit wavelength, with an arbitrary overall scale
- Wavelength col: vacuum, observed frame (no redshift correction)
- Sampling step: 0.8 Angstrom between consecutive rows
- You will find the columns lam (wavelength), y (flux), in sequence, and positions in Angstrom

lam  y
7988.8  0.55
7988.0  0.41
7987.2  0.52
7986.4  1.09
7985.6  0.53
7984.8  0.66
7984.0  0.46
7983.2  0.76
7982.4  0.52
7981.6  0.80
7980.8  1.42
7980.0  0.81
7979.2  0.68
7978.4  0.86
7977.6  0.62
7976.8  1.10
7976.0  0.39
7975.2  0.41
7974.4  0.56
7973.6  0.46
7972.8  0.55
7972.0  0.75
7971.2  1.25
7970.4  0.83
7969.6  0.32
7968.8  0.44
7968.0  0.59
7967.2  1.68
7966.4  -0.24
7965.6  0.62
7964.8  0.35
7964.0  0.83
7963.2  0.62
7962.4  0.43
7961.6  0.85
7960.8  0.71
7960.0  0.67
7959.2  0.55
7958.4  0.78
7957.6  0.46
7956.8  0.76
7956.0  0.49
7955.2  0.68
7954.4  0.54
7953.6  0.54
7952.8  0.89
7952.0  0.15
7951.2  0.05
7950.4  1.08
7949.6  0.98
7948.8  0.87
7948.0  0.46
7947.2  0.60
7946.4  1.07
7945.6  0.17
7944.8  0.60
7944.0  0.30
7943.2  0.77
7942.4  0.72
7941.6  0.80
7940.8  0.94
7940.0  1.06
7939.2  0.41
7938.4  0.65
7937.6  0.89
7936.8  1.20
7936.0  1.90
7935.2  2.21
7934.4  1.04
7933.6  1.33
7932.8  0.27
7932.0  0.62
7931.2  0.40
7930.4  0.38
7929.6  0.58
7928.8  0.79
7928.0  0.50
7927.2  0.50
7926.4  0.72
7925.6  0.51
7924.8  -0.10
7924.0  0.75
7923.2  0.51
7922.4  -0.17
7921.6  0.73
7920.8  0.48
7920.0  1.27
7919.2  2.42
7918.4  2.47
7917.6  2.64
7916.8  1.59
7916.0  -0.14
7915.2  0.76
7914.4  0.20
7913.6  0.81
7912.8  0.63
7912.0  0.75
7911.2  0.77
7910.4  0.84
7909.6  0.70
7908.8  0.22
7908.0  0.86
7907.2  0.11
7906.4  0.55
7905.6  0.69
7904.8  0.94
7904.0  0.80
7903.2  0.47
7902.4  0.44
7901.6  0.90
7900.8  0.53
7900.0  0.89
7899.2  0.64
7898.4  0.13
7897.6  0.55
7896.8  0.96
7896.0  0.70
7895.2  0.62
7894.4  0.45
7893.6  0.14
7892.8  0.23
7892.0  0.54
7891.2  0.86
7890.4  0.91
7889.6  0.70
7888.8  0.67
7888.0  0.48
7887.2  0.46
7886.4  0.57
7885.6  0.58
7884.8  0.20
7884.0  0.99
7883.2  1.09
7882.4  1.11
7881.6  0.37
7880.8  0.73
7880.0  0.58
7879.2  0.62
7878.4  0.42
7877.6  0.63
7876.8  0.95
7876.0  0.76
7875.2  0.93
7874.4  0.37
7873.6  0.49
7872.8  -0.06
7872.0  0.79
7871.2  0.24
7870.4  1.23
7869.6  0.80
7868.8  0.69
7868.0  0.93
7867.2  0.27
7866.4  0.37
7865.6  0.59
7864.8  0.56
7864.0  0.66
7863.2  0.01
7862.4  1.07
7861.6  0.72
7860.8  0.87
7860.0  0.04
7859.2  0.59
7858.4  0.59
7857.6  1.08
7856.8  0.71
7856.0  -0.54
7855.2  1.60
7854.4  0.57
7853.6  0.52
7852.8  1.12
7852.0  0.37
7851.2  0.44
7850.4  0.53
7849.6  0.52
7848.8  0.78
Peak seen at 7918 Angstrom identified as [S II] 6716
